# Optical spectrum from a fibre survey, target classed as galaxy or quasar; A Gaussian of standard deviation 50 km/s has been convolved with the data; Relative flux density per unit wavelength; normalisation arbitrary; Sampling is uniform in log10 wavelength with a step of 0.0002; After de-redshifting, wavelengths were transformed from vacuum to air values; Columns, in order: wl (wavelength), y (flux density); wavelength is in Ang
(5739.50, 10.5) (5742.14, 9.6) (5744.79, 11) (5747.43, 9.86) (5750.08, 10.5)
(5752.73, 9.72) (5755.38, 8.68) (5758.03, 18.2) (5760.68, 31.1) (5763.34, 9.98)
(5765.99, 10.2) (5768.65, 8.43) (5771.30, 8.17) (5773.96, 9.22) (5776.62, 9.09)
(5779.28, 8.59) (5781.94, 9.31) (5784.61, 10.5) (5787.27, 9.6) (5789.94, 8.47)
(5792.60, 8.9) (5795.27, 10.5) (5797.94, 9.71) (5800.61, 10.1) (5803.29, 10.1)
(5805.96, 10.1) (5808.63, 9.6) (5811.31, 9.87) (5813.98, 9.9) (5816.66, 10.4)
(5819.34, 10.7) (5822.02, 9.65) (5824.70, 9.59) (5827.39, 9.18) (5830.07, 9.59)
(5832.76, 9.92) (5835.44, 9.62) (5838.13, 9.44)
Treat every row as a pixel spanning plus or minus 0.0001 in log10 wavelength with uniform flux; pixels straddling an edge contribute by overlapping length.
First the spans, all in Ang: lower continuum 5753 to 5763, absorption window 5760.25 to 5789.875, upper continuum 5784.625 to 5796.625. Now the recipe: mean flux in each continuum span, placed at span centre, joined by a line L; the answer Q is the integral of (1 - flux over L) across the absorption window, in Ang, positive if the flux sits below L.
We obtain 6.1 Ang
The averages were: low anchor 17.4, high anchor 9.5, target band 10.6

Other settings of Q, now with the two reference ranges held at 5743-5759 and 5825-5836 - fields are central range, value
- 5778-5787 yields 0.87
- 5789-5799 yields 0.84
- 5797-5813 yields 0.24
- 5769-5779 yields 1.79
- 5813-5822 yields -0.39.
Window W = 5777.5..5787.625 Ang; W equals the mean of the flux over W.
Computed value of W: 9.47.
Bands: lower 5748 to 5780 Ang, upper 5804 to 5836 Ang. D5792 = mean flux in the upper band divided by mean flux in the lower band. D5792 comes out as 0.83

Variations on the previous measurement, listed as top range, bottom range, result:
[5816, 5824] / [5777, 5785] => 1.10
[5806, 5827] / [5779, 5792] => 1.06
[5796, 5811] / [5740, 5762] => 0.74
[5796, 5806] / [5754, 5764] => 0.58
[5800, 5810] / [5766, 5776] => 1.13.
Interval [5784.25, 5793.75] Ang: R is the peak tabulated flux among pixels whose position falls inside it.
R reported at 10.5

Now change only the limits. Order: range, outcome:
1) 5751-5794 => 31.1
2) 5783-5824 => 10.7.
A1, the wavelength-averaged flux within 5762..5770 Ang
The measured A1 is 9.55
